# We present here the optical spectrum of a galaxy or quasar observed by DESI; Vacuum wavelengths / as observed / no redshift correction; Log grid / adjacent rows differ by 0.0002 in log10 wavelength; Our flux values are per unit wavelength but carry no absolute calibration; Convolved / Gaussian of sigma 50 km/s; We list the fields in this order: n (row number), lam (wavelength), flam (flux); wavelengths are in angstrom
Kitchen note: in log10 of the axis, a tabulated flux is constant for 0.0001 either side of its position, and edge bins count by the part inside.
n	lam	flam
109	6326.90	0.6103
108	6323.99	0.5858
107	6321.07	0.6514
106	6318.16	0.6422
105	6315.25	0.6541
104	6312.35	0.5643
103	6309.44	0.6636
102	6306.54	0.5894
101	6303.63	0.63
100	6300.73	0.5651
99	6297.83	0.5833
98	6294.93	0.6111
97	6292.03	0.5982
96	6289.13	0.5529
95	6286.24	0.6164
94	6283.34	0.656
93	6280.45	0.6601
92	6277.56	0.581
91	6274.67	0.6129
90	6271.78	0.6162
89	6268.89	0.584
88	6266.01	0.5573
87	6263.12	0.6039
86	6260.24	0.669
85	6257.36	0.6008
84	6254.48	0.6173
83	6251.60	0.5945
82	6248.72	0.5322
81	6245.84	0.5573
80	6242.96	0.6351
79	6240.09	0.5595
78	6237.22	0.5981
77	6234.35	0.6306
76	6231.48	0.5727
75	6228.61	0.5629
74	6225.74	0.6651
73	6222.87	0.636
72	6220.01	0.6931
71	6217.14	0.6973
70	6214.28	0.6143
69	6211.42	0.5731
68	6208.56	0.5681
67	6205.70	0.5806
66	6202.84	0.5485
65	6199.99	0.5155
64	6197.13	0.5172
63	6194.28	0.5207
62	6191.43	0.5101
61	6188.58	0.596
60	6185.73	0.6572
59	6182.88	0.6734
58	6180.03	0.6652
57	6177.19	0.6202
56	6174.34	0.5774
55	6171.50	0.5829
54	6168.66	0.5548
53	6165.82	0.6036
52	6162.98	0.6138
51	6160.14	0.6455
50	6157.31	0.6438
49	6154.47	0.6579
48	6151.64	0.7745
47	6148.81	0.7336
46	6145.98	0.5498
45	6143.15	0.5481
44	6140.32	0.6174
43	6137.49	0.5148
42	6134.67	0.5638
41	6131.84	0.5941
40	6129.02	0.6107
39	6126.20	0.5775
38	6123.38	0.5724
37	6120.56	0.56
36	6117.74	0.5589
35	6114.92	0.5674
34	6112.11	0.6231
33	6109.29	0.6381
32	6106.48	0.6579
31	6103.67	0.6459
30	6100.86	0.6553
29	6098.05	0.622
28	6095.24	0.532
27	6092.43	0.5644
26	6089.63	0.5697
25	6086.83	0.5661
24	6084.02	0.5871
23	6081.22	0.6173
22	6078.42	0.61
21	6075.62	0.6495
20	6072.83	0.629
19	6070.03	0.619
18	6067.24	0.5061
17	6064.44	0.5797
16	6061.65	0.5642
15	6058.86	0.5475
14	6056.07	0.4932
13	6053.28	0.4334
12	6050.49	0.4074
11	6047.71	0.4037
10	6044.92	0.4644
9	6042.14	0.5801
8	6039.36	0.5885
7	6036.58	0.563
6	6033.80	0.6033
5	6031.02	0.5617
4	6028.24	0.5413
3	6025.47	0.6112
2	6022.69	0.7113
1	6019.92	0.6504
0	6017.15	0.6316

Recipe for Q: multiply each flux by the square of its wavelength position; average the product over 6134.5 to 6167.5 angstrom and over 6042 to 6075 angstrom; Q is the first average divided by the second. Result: 1.24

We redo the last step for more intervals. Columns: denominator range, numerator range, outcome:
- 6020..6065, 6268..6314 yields 1.21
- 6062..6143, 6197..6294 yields 1.06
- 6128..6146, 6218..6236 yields 1.13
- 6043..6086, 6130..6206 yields 1.14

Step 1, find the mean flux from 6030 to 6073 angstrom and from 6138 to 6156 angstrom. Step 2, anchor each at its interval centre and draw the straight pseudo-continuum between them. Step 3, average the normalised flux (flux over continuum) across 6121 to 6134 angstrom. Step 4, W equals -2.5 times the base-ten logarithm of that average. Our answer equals 0.06 mag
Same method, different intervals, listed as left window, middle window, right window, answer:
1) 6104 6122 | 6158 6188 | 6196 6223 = -0.040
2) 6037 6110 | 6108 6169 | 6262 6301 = -0.054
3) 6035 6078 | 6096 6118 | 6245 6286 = -0.126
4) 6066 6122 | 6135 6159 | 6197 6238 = -0.049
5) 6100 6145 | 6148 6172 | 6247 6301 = -0.089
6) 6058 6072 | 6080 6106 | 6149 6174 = -0.019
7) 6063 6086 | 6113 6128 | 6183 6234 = 0.049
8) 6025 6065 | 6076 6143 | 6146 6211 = -0.053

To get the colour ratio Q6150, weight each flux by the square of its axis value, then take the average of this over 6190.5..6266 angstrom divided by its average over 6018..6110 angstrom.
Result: 1.08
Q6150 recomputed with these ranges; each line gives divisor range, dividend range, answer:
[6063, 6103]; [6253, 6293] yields 1.09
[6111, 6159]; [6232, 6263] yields 1.03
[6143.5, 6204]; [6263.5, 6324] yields 1.04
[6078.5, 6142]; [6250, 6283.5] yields 1.09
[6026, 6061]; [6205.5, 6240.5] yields 1.26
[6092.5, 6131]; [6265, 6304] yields 1.06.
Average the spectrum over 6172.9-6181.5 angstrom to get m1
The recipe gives 0.621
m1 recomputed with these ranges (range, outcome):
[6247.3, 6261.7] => 0.603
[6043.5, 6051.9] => 0.426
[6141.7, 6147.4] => 0.549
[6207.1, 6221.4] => 0.629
